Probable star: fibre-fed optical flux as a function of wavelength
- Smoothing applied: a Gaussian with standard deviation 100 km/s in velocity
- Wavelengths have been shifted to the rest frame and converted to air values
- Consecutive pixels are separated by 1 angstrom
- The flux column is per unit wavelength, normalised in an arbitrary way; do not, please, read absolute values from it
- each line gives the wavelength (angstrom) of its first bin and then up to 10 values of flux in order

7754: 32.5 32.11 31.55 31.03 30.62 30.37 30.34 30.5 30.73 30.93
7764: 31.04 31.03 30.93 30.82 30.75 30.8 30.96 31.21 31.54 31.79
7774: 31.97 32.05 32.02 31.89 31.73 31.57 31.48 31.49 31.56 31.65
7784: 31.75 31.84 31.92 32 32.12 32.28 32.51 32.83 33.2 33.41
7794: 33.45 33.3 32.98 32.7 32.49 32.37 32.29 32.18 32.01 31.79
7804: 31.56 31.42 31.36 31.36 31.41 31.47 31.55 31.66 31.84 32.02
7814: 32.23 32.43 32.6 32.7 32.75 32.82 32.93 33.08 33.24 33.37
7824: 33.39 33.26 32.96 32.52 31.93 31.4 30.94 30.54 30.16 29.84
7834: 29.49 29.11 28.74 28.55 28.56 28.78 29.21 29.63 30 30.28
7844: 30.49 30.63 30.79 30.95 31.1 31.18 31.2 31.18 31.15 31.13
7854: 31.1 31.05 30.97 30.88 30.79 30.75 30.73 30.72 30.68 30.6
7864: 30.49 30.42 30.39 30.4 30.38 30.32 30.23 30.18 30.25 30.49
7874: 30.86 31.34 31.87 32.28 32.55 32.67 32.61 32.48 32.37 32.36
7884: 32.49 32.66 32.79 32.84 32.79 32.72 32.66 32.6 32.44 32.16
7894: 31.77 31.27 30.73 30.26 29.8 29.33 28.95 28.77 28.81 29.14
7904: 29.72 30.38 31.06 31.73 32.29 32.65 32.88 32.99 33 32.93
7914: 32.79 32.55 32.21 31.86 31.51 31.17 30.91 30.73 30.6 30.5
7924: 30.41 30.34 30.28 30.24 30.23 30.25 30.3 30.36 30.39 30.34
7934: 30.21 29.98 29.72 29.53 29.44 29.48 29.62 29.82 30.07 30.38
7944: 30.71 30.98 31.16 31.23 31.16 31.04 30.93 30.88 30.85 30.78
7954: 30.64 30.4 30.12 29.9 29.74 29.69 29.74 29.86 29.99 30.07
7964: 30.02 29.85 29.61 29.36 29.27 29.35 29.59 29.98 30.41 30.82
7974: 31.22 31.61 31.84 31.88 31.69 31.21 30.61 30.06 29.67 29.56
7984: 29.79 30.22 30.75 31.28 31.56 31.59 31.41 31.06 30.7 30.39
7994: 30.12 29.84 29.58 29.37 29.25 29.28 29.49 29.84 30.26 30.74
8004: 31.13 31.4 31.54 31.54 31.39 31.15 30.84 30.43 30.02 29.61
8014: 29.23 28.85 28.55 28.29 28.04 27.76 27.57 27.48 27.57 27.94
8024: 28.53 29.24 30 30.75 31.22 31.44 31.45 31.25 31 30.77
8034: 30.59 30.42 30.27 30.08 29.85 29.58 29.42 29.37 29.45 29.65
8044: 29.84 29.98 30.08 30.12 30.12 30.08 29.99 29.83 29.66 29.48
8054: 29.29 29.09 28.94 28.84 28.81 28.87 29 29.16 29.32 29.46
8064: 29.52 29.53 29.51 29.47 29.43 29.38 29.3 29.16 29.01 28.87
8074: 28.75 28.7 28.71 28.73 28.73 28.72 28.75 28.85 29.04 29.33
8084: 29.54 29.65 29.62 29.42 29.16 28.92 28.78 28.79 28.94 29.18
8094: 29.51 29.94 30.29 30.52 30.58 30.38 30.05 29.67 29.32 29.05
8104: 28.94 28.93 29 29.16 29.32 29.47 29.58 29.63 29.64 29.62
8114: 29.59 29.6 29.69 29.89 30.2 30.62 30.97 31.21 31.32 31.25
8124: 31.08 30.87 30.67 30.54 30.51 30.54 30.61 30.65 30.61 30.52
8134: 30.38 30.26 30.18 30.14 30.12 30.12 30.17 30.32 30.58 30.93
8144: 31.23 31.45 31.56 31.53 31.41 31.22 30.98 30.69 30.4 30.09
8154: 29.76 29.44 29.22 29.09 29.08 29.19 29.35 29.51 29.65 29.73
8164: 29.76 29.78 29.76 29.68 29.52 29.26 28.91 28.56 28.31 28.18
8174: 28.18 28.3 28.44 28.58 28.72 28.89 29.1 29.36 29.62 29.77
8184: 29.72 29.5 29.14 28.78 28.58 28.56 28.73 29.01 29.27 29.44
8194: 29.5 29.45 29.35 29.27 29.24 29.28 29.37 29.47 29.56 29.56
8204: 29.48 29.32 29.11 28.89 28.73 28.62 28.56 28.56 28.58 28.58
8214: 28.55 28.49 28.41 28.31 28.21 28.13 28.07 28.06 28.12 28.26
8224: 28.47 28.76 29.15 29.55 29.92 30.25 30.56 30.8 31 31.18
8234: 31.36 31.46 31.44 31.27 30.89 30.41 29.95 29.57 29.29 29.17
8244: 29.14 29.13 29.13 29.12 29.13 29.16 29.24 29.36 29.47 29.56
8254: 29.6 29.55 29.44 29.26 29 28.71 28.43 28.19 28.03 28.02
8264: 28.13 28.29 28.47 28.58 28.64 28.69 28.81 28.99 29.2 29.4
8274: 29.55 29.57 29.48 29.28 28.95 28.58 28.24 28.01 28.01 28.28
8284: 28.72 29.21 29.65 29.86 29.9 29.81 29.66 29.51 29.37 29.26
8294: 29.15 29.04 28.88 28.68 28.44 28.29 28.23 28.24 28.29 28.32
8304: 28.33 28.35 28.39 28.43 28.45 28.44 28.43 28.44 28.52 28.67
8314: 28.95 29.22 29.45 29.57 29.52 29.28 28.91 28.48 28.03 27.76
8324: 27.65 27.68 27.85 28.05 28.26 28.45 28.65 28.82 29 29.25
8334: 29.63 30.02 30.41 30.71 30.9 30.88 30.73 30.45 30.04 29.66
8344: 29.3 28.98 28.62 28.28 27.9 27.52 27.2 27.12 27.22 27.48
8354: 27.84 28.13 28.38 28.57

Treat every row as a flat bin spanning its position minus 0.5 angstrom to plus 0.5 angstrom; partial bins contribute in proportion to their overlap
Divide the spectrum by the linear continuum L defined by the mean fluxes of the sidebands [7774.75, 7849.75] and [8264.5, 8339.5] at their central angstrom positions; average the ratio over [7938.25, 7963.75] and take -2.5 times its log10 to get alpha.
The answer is 0.02 mag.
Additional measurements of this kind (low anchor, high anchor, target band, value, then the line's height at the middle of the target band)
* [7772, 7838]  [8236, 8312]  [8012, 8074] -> 0.034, 30.4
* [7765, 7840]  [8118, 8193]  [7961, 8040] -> 0.020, 30.7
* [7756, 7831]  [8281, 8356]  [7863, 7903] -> 0.004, 31.4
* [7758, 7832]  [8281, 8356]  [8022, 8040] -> 0.013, 30.5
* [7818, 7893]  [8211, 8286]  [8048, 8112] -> 0.027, 30.1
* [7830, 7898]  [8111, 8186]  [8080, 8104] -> 0.025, 30.2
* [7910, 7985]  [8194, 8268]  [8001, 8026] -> 0.026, 30.3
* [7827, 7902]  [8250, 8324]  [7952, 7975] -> 0.013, 30.4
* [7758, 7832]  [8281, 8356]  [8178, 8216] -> 0.016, 29.5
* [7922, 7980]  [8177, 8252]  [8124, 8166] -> -0.027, 29.6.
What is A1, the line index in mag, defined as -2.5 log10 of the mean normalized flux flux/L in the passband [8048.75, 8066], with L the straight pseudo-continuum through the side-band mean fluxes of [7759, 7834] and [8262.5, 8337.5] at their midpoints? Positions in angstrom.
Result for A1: 0.03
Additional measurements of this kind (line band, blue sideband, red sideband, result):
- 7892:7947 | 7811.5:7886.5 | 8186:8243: 0.00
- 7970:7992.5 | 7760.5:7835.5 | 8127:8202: 0.00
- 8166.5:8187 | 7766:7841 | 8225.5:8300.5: 0.03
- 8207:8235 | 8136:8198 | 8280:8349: 0.01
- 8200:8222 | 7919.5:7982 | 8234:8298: 0.03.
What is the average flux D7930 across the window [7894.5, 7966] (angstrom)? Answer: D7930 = 30.6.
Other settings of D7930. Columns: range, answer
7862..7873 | 30.4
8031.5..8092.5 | 29.4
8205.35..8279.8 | 29.2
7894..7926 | 31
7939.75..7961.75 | 30.4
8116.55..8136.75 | 30.6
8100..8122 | 29.7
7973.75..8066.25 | 30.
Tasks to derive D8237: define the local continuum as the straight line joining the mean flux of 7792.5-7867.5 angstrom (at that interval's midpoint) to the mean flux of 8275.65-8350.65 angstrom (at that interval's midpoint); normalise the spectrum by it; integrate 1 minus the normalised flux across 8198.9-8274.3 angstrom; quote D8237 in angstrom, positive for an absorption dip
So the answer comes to 0.20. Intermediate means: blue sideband 31.4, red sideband 28.9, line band 29.2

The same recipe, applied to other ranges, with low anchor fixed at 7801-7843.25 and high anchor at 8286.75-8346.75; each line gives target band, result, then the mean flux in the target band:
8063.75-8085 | 0.7 angstrom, 29.1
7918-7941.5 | 0.5 angstrom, 30.2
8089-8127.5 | 0.2 angstrom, 29.9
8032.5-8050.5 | 0.2 angstrom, 30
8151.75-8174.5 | 0.3 angstrom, 29.3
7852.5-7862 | 0.1 angstrom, 30.9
